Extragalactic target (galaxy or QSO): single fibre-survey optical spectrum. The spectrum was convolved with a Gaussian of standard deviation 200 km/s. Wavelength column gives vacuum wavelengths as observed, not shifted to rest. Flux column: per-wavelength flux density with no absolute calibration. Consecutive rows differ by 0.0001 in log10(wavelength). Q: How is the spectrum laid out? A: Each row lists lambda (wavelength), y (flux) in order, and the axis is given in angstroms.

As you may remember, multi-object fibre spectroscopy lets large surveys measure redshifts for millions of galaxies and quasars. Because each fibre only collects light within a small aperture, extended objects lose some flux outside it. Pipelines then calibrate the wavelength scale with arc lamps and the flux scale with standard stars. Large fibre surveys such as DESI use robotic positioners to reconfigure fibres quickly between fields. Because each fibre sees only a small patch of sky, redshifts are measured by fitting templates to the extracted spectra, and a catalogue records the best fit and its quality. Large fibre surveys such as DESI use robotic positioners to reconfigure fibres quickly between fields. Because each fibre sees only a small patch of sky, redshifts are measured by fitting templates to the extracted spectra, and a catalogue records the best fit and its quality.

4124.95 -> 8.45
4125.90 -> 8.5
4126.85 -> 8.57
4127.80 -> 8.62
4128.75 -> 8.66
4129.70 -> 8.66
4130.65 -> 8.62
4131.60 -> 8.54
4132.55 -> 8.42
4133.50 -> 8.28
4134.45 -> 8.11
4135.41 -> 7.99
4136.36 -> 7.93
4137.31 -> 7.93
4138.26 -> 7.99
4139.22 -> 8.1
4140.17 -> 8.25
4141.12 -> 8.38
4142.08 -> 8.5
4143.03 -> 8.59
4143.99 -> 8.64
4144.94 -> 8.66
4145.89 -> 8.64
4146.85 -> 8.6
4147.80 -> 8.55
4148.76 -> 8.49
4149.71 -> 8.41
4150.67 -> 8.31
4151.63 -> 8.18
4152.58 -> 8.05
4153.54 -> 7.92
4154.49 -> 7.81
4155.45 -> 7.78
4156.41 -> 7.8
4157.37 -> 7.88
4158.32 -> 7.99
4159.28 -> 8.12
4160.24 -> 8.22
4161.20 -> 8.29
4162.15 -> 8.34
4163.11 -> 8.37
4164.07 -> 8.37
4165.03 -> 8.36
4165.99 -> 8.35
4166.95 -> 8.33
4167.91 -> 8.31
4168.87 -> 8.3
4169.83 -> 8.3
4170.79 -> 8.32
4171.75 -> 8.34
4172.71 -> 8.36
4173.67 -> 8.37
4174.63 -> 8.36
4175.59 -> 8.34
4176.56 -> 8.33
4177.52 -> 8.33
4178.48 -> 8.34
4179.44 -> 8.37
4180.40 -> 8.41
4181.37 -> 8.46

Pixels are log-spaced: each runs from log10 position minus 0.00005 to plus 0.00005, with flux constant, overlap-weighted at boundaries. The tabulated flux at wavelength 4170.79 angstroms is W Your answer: 8.32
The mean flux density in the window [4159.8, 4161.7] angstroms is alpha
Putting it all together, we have 8.28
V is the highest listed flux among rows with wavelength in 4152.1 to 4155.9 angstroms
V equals 8.05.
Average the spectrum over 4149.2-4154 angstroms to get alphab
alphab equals 8.18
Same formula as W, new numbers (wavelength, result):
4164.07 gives 8.37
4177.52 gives 8.33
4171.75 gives 8.34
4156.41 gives 7.8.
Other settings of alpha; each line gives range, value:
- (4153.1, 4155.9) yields 7.85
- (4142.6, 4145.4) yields 8.63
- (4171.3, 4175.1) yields 8.36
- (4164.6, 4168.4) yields 8.33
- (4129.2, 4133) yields 8.57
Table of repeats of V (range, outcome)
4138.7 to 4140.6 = 8.25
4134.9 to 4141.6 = 8.38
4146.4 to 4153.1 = 8.6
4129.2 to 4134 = 8.66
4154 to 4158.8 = 7.99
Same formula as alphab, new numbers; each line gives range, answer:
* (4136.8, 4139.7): 8.01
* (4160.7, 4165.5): 8.35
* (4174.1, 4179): 8.34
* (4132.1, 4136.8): 8.14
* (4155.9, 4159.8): 7.94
